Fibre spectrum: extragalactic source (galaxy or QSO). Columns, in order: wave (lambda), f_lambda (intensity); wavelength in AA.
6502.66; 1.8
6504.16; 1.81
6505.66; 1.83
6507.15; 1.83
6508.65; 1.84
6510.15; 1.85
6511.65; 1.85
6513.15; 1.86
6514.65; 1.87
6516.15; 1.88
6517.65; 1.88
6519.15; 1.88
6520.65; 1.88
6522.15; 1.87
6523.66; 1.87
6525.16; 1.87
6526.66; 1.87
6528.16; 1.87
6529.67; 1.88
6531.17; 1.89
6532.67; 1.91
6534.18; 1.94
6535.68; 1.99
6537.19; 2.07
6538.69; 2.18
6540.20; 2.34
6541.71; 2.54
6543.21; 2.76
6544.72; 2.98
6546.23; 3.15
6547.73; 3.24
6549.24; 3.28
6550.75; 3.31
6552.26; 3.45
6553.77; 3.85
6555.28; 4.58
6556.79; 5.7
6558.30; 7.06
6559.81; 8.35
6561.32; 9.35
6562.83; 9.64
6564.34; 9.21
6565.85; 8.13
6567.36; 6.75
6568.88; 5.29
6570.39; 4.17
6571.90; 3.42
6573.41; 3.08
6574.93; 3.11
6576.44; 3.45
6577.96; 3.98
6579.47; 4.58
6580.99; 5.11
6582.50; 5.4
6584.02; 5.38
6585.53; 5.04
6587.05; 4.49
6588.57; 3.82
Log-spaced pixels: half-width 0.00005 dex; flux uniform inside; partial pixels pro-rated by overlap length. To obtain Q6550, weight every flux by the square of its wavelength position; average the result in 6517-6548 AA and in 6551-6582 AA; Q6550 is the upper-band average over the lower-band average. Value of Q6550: 2.6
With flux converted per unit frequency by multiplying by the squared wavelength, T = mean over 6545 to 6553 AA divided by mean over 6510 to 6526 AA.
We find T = 1.76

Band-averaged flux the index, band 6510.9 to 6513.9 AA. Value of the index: 1.85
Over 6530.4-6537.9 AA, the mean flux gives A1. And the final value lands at 1.96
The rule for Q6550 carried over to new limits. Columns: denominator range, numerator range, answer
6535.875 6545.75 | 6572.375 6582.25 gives 1.62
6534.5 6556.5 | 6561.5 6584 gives 1.83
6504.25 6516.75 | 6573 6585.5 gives 2.40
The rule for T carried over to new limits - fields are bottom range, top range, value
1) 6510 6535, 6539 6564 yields 2.56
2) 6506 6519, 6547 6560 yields 2.51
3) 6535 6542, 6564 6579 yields 2.26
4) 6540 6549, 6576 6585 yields 1.64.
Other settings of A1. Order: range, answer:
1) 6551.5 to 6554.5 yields 3.64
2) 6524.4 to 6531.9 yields 1.88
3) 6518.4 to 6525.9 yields 1.87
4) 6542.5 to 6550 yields 3.08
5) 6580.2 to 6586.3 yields 5.23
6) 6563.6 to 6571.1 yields 6.72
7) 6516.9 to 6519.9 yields 1.88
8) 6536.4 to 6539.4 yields 2.12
